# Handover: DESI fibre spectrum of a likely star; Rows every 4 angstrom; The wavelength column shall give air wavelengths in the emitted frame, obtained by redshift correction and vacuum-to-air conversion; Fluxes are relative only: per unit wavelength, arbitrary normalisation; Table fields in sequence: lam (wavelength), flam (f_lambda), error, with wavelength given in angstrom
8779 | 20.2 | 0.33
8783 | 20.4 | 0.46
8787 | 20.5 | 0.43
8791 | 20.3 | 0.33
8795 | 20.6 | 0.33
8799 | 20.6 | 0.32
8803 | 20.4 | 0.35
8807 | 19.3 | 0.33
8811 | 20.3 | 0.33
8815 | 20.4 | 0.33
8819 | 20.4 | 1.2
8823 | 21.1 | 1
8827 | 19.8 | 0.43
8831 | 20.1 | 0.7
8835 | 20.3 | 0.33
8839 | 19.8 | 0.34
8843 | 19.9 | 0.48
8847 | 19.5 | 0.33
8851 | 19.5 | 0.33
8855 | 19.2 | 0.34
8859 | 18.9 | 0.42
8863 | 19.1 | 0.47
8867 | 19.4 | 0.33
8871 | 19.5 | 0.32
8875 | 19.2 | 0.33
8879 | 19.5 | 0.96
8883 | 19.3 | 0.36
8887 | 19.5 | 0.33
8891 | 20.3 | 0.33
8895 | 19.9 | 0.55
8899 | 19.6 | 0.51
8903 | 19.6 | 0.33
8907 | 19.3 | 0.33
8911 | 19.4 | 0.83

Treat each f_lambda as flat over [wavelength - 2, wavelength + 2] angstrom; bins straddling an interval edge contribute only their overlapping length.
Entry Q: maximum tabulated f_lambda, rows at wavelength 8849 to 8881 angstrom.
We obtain 19.5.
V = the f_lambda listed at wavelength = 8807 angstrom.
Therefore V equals 19.3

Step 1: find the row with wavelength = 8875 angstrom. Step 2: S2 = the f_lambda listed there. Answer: 19.2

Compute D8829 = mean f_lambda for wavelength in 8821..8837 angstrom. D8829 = 20.3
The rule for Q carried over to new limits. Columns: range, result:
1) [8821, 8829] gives 21.1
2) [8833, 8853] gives 20.3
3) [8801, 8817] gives 20.4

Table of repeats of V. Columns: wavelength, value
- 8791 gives 20.3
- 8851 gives 19.5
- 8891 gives 20.3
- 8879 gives 19.5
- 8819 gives 20.4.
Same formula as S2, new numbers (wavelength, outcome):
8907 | 19.3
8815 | 20.4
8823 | 21.1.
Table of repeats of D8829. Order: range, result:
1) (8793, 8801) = 20.6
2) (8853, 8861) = 19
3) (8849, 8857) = 19.4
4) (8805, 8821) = 20.1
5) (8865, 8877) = 19.4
